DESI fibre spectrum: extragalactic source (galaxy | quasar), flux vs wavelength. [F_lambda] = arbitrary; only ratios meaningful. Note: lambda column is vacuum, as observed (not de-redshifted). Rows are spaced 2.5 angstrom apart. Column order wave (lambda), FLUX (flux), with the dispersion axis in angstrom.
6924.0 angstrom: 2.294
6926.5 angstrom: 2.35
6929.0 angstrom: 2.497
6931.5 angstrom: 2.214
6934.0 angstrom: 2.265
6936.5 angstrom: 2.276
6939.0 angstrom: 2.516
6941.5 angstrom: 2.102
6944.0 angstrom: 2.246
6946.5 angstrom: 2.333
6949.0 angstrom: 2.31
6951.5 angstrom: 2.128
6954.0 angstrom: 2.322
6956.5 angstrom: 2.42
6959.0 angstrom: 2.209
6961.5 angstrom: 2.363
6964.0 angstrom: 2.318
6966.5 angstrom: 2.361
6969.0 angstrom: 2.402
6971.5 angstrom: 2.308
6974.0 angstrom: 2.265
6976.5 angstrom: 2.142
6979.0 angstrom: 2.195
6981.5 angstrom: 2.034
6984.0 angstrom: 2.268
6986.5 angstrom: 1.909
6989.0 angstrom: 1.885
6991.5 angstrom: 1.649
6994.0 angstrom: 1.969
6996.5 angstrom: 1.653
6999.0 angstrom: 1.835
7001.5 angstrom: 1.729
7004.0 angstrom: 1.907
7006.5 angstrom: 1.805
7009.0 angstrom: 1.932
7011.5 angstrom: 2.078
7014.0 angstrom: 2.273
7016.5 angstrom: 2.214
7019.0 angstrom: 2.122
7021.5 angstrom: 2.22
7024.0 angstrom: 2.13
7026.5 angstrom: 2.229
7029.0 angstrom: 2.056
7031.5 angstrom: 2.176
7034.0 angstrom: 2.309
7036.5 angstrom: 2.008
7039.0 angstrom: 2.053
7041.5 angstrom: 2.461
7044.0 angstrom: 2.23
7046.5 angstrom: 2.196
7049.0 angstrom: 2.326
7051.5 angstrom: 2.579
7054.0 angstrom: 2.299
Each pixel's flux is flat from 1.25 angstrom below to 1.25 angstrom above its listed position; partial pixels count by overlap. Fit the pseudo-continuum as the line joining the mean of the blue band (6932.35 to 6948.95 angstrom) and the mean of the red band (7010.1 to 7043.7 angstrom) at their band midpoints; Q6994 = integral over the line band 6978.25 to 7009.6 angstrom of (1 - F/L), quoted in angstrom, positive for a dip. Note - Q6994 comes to 4.5 angstrom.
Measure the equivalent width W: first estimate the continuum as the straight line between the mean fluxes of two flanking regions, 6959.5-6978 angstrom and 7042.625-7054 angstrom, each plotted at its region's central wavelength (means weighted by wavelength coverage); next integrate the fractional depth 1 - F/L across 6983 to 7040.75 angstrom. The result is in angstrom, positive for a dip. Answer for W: 7.4 angstrom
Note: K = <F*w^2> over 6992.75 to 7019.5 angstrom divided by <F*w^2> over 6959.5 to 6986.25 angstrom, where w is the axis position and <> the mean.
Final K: 0.88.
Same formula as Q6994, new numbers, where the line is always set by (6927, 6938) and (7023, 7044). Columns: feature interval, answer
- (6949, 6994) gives 1.7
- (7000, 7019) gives 1.9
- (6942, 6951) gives 0.1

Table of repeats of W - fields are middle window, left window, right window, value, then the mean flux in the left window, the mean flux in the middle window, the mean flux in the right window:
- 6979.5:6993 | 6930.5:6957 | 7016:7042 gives 1.6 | 2.28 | 1.96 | 2.17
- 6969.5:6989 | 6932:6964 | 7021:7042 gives 0.8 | 2.29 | 2.15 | 2.17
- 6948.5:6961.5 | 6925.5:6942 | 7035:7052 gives 0.2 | 2.33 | 2.28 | 2.25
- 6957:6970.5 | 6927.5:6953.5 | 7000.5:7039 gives -0.6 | 2.29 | 2.34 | 2.08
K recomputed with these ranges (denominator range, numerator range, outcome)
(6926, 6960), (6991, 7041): 0.90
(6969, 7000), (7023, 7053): 1.12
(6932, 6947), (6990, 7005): 0.80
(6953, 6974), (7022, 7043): 0.95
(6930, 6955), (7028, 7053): 1.01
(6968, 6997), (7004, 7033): 1.03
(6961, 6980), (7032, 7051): 1.00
